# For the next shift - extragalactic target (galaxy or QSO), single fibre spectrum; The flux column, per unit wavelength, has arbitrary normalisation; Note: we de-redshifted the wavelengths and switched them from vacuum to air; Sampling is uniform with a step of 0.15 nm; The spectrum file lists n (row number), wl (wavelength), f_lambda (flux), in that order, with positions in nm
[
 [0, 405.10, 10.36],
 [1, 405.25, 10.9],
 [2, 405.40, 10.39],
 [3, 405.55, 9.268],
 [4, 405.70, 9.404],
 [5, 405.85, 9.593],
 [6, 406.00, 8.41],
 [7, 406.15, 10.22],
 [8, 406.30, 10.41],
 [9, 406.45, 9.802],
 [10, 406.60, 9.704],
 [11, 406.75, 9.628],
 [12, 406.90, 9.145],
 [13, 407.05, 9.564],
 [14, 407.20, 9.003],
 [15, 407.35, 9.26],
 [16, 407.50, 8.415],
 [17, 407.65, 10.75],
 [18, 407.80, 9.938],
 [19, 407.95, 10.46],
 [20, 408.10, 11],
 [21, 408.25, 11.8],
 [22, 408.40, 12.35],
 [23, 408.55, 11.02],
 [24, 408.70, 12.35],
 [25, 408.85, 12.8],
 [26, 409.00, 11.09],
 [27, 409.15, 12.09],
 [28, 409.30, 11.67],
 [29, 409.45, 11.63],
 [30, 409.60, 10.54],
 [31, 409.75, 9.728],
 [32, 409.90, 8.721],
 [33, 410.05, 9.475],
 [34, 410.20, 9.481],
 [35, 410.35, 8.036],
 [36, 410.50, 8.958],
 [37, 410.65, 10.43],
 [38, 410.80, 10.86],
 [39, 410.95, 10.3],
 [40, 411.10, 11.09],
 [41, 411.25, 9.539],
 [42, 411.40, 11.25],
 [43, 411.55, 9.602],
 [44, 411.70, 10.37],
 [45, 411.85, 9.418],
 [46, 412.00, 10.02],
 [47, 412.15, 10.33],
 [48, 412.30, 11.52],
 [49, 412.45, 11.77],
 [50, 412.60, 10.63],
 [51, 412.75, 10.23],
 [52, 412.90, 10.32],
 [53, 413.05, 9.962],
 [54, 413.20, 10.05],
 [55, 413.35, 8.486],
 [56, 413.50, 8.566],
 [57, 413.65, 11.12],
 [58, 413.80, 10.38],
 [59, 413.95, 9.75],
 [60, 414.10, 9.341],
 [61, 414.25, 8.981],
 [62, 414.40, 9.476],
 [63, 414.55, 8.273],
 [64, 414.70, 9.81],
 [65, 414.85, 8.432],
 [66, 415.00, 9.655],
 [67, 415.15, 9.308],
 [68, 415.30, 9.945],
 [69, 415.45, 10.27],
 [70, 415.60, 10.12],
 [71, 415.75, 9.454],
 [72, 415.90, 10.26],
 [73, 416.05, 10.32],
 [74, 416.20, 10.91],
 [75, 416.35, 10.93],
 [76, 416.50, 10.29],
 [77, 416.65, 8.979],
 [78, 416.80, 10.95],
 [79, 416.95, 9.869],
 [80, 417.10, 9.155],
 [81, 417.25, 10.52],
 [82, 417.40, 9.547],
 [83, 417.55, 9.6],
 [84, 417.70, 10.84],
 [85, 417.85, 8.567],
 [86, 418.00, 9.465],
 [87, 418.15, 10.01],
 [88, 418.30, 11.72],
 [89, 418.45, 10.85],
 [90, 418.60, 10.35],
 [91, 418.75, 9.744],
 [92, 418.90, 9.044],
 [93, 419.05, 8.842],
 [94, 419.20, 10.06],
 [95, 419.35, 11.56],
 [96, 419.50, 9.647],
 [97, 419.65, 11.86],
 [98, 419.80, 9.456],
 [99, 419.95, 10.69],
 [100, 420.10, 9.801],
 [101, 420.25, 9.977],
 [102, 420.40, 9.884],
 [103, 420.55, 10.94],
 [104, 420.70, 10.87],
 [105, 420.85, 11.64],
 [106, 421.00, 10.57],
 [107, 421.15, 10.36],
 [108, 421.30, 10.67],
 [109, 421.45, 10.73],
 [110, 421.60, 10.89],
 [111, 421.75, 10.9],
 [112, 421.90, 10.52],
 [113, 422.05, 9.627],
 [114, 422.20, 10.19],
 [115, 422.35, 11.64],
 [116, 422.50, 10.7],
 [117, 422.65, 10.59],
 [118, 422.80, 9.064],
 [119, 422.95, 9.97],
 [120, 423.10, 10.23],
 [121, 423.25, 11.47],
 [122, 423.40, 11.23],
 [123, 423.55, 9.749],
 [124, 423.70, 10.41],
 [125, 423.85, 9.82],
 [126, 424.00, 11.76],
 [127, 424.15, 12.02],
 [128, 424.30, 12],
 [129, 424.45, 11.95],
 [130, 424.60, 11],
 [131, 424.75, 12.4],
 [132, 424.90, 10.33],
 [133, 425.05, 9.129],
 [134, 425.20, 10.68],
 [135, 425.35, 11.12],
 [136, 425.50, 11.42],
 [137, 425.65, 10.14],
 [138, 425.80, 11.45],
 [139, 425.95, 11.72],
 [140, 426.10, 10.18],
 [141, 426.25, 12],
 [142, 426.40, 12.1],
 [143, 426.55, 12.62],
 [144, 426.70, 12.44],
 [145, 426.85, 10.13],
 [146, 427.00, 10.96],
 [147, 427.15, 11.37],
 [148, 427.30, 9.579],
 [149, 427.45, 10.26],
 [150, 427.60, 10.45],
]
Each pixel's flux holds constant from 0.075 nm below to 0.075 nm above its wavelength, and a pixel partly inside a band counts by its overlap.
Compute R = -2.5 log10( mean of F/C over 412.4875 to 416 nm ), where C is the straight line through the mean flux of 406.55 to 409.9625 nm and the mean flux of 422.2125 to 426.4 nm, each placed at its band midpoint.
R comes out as 0.10 mag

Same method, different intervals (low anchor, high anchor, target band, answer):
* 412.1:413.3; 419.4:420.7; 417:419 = 0.05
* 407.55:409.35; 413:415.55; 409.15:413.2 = 0.03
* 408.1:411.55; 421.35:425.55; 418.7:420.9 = 0.05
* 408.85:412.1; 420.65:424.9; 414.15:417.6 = 0.08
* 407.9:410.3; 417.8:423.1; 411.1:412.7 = 0.04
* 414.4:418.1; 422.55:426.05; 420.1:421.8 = -0.02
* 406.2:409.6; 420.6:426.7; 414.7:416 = 0.11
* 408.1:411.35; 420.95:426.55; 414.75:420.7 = 0.08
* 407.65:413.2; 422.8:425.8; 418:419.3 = 0.07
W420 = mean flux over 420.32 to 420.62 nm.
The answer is 10.4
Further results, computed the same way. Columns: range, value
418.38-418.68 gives 10.6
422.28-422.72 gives 11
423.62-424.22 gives 11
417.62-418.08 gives 9.63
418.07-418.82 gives 10.5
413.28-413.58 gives 8.57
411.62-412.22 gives 10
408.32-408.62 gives 11.7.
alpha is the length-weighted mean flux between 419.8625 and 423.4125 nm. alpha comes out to 10.5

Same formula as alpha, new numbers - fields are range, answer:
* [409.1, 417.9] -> 10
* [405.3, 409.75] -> 10.4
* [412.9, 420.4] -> 9.91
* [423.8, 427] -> 11.3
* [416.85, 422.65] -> 10.3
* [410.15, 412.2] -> 9.98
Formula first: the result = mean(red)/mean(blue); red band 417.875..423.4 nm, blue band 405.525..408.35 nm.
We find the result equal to 1.06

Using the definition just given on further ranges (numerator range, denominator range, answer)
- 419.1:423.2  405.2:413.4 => 1.02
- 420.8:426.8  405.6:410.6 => 1.07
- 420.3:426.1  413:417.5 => 1.10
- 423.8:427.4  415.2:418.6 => 1.11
